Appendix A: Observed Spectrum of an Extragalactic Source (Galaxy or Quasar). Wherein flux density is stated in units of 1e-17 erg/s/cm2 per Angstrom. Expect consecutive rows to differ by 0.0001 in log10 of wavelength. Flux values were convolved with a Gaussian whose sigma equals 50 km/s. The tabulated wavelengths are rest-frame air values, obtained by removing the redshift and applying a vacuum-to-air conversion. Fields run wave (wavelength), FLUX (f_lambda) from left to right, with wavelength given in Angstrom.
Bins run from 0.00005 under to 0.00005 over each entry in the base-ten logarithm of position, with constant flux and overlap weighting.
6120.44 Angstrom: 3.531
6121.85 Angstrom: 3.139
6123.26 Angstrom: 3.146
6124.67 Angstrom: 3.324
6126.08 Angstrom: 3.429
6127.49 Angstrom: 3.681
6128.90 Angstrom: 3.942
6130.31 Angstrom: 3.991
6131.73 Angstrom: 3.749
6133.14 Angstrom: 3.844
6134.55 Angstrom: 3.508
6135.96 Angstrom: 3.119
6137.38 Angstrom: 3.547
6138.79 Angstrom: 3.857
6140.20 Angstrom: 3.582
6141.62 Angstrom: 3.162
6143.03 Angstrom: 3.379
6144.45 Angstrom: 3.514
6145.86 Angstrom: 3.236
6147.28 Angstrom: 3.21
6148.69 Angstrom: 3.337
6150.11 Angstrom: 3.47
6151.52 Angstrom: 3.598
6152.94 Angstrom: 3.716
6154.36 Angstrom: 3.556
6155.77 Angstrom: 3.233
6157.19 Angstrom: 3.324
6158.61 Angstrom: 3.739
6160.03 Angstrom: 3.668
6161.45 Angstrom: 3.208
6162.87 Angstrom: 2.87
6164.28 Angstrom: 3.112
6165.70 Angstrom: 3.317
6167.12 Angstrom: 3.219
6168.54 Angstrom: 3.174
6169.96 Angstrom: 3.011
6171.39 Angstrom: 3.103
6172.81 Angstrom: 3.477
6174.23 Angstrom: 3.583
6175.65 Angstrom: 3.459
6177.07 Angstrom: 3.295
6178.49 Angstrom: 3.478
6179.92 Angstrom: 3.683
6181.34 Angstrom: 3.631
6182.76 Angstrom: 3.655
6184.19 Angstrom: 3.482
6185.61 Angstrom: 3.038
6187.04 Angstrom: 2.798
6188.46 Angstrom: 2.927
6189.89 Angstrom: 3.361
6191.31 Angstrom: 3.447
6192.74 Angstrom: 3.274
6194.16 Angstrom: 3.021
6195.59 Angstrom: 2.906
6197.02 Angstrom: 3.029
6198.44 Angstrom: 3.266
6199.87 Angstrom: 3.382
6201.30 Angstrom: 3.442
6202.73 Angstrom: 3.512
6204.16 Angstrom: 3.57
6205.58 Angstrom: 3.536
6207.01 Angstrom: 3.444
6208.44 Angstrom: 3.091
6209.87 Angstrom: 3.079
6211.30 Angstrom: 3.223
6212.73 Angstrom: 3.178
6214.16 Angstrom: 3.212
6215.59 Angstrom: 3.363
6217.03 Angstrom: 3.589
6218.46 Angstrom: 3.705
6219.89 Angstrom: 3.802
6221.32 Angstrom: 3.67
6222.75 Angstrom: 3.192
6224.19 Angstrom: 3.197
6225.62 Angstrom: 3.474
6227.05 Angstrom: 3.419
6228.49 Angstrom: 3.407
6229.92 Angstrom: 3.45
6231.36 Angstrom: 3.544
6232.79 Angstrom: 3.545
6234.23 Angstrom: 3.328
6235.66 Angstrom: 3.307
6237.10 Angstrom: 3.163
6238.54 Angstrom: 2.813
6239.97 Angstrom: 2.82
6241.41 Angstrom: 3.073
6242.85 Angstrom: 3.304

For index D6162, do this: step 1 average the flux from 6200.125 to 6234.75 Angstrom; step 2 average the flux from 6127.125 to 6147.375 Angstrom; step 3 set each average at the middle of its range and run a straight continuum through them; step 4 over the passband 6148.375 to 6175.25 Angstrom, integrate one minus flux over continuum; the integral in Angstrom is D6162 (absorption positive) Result 1.2 Angstrom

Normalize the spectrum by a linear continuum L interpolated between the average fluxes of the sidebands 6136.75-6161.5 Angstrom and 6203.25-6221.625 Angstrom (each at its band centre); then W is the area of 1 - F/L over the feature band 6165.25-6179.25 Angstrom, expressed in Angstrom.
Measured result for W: 0.6 Angstrom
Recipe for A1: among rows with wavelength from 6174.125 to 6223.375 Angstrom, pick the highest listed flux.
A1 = 3.802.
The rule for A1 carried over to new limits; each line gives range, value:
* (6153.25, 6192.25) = 3.739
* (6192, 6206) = 3.57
